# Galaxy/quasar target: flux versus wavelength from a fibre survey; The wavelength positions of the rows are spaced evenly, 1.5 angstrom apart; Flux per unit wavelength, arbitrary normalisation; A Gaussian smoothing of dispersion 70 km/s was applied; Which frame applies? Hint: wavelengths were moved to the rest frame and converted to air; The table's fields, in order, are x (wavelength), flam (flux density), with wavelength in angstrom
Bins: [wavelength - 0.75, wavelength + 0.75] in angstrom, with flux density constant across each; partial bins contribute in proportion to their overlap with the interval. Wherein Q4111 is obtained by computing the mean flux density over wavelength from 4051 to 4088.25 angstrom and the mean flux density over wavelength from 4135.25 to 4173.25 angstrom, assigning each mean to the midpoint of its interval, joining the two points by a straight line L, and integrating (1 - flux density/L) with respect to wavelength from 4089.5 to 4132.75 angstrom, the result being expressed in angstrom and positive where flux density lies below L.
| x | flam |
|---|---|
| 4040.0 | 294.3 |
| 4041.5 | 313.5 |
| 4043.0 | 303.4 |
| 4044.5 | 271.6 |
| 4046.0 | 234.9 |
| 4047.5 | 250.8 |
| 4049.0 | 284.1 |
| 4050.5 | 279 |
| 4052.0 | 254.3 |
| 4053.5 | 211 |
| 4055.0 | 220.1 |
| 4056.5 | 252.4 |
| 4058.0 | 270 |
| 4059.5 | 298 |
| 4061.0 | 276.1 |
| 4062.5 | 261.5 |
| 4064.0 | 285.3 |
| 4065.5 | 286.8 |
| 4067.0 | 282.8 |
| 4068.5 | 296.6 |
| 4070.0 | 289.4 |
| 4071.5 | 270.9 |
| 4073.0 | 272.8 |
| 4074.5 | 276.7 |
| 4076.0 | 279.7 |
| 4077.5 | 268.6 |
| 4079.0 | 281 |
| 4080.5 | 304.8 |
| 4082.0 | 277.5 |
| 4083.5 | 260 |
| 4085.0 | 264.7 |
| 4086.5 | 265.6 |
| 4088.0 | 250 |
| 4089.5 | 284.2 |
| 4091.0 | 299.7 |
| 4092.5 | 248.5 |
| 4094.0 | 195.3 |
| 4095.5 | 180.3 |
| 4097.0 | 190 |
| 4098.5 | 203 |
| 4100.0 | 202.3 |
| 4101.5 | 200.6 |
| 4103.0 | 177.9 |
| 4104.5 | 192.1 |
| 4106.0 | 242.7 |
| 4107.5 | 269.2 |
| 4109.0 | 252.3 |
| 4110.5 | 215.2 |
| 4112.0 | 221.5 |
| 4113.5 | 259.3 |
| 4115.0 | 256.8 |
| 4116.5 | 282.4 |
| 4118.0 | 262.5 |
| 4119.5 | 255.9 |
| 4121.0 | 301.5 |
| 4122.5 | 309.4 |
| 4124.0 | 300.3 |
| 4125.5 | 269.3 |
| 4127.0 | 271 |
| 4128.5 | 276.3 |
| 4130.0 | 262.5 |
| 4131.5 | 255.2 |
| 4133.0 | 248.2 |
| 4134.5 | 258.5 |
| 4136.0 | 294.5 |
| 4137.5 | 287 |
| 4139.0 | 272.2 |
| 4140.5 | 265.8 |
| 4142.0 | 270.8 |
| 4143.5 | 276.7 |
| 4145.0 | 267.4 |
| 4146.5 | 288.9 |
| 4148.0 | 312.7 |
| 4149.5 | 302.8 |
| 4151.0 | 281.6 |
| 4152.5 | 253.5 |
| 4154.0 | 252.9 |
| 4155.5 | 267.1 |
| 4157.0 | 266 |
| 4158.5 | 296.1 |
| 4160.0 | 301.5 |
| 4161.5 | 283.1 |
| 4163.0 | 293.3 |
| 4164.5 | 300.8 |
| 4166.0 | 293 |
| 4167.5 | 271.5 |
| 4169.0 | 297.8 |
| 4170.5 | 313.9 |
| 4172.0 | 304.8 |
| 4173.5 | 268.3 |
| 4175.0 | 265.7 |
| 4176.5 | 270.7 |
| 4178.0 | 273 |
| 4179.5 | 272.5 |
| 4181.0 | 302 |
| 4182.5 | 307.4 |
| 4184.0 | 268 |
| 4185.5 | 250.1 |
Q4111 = 5.0 angstrom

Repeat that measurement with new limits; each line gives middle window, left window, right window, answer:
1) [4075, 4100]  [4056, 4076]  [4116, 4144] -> 2.3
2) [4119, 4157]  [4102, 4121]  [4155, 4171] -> -1.4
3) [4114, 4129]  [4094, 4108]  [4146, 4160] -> -2.8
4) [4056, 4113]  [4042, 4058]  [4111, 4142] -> 2.0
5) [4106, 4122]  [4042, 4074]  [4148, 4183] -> 1.1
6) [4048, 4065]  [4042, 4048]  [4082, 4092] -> 0.3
